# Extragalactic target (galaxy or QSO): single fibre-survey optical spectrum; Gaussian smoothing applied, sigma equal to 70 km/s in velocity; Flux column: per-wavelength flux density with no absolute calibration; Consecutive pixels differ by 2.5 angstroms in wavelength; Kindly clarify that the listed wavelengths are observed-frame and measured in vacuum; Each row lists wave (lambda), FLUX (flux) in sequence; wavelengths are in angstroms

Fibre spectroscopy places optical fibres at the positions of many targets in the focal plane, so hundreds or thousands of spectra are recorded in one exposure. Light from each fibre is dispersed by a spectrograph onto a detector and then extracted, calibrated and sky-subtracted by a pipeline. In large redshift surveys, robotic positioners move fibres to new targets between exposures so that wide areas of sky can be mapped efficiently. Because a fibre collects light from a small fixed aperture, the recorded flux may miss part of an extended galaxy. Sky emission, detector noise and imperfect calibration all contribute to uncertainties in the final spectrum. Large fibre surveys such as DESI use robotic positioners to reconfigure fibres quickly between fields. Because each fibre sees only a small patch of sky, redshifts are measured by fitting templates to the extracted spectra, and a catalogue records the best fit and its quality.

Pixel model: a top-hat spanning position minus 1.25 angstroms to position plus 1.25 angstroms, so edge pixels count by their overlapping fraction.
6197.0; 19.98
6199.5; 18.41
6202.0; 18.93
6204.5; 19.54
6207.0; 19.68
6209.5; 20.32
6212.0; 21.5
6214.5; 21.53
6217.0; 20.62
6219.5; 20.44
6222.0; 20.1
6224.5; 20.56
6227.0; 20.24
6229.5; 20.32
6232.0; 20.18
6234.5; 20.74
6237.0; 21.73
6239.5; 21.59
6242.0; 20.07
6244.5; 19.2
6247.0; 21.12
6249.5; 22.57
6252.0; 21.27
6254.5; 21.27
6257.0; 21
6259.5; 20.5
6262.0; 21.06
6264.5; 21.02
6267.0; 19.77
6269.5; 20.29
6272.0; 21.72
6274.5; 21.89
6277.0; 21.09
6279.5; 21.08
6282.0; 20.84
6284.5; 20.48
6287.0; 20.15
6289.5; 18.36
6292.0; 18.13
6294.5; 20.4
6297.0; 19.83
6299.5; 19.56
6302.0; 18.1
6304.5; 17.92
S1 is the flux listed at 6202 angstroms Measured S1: 18.93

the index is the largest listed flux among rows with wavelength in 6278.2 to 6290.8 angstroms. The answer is 21.08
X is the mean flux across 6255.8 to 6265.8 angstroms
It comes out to 20.9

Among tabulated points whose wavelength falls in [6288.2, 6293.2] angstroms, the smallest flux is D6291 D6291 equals 18.13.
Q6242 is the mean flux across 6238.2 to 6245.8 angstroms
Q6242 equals 20.3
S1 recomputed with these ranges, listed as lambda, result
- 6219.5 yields 20.44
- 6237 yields 21.73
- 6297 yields 19.83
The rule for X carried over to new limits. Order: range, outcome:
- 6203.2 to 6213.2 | 20.2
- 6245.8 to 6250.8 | 21.8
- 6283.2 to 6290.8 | 19.7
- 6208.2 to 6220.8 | 20.9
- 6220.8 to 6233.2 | 20.3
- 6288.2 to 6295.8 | 19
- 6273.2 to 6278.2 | 21.5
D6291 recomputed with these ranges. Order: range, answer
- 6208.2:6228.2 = 20.1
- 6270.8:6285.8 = 20.48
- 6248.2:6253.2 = 21.27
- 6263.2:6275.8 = 19.77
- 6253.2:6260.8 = 20.5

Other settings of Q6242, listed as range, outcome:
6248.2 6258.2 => 21.5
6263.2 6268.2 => 20.4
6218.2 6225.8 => 20.4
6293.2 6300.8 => 19.9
